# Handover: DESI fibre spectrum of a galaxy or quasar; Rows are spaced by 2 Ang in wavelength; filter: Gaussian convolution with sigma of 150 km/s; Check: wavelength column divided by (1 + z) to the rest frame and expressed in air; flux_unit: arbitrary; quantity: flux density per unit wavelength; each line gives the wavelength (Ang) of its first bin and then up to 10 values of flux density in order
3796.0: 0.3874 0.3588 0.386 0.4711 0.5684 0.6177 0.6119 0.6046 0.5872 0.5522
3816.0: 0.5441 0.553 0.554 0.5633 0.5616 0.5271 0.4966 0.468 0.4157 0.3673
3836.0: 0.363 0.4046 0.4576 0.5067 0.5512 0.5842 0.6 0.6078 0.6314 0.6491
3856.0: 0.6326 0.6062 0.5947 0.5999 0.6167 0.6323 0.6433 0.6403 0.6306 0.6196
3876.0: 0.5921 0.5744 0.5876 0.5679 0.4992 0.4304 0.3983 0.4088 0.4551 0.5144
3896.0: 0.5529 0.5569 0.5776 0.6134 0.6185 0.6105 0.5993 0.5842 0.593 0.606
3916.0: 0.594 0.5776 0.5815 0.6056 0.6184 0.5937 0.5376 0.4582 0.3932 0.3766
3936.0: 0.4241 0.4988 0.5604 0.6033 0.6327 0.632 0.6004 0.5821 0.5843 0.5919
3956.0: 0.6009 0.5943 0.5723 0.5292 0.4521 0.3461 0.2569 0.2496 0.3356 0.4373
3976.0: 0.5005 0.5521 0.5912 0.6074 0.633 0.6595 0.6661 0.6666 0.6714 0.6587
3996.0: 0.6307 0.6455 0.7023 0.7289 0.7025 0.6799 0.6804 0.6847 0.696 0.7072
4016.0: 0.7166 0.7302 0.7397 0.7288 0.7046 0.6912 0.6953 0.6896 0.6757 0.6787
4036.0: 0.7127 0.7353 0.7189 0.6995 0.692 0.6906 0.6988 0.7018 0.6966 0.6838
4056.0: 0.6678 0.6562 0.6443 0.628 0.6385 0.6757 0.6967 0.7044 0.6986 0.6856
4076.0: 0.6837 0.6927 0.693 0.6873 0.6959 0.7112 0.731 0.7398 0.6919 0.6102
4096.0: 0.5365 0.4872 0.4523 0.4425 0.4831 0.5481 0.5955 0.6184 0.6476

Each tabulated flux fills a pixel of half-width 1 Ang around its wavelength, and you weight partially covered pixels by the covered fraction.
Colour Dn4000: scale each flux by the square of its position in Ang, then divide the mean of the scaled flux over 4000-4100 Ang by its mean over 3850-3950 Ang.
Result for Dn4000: 1.30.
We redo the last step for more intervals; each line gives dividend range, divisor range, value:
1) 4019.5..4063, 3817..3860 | 1.45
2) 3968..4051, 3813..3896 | 1.30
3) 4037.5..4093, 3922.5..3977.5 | 1.45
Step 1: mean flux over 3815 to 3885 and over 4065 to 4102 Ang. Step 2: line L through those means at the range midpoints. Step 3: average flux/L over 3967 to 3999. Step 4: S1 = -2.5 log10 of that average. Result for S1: 0.121 mag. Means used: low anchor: 0.556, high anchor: 0.654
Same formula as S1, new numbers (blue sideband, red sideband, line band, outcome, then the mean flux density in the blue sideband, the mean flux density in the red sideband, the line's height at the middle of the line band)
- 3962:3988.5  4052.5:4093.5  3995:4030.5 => -0.24 mag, 0.482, 0.685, 0.56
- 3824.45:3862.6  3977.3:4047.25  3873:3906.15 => 0.06 mag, 0.529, 0.682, 0.571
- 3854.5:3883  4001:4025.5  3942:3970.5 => 0.26 mag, 0.611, 0.708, 0.67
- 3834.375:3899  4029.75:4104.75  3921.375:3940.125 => 0.17 mag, 0.552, 0.661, 0.587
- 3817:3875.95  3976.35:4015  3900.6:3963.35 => 0.09 mag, 0.555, 0.659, 0.614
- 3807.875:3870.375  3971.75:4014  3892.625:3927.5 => 0.01 mag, 0.552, 0.632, 0.589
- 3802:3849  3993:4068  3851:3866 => -0.13 mag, 0.523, 0.689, 0.55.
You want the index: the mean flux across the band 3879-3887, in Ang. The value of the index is 0.521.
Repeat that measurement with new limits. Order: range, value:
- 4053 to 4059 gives 0.669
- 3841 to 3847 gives 0.547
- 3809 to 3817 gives 0.572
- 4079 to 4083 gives 0.69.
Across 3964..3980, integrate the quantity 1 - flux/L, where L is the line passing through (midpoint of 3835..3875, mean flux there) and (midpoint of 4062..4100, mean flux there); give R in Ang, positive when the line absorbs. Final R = 5.72 Ang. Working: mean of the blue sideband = 0.579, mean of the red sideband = 0.663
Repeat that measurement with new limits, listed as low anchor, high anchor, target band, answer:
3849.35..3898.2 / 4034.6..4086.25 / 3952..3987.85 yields 7.0 Ang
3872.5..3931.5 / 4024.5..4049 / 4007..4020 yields -0.6 Ang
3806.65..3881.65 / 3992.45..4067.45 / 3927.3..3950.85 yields 3.9 Ang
